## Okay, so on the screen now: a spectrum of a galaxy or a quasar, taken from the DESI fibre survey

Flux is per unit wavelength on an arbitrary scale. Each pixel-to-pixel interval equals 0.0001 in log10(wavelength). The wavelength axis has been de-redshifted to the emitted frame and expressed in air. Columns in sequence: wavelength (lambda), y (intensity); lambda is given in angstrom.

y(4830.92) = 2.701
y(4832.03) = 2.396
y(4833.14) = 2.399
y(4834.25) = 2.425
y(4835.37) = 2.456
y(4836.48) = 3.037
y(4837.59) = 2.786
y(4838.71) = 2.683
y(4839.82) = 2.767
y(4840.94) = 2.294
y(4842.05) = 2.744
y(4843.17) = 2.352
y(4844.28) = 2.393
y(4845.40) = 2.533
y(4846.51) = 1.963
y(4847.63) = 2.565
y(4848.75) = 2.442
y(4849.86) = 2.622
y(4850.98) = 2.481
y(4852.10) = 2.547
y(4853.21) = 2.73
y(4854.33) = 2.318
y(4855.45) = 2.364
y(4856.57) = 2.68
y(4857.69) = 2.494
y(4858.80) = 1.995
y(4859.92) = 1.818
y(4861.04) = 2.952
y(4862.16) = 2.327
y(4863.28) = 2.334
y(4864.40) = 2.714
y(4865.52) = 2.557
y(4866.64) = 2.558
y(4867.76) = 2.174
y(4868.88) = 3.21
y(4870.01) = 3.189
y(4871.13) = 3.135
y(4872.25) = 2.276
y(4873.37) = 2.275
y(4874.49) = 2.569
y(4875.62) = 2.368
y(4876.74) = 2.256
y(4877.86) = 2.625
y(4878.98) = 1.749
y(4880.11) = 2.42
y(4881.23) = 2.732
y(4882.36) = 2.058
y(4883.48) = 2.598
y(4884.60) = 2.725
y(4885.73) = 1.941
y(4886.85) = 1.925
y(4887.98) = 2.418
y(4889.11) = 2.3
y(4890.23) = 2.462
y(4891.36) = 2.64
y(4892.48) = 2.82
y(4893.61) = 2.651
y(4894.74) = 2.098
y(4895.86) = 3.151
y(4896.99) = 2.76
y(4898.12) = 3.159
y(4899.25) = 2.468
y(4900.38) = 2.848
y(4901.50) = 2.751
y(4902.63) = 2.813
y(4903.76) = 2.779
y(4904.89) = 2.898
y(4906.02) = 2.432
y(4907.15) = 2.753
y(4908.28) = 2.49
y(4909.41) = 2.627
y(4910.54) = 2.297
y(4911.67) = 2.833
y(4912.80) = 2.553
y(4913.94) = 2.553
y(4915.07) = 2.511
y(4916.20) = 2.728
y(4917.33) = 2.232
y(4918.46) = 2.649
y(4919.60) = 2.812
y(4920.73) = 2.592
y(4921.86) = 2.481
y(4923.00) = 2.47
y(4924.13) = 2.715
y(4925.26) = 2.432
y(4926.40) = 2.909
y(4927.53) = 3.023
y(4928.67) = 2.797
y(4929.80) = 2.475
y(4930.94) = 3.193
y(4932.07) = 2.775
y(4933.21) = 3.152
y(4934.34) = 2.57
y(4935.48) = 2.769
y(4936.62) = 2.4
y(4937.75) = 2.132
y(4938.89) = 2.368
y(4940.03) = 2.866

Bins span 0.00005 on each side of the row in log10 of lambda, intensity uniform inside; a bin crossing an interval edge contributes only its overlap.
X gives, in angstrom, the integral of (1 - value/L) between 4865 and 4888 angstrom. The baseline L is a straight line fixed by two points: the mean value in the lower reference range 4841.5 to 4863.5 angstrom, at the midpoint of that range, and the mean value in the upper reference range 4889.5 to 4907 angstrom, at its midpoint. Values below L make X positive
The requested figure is 1.0 angstrom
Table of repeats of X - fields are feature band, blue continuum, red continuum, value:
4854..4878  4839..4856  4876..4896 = -0.64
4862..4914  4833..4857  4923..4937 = 1.66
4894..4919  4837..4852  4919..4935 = 0.28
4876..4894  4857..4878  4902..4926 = 1.11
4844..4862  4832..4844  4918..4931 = 1.18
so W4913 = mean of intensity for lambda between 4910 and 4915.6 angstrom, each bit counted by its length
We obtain 2.55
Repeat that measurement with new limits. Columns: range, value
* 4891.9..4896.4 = 2.68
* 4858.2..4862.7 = 2.28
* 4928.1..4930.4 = 2.64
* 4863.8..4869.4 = 2.64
